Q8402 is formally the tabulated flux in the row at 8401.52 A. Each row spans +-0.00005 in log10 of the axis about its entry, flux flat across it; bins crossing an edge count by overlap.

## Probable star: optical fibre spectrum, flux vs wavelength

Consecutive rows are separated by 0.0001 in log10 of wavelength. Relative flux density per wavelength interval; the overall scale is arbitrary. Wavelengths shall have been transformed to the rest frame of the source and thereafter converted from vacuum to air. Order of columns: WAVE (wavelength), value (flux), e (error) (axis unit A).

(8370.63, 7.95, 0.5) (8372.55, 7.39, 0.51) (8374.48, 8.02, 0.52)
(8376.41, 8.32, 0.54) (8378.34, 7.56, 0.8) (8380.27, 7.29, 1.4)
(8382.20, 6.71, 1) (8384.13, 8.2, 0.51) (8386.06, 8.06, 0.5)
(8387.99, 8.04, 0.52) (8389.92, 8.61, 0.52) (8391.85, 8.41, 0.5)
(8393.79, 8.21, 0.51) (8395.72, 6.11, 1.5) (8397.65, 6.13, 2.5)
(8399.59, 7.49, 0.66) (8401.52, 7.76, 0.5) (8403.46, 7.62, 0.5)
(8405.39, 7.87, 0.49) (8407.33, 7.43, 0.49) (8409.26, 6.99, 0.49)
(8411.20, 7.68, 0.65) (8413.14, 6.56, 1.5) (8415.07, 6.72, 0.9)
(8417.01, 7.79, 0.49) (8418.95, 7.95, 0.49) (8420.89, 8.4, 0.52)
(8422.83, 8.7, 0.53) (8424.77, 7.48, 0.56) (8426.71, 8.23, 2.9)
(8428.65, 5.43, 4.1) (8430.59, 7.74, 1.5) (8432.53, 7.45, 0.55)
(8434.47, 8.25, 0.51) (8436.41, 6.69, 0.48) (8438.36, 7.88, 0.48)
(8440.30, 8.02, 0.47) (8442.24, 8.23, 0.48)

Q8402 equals 7.76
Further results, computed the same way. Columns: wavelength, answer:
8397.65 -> 6.13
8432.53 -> 7.45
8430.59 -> 7.74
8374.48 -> 8.02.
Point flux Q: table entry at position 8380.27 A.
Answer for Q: 7.29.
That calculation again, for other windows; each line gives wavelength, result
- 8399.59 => 7.49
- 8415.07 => 6.72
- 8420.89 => 8.4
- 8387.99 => 8.04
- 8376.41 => 8.32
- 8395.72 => 6.11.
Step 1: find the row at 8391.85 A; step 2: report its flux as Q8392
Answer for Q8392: 8.41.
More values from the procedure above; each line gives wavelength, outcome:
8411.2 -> 7.68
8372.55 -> 7.39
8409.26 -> 6.99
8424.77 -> 7.48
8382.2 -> 6.71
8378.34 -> 7.56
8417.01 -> 7.79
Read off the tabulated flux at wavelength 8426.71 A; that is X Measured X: 8.23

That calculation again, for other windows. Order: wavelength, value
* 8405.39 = 7.87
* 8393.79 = 8.21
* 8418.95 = 7.95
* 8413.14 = 6.56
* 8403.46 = 7.62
